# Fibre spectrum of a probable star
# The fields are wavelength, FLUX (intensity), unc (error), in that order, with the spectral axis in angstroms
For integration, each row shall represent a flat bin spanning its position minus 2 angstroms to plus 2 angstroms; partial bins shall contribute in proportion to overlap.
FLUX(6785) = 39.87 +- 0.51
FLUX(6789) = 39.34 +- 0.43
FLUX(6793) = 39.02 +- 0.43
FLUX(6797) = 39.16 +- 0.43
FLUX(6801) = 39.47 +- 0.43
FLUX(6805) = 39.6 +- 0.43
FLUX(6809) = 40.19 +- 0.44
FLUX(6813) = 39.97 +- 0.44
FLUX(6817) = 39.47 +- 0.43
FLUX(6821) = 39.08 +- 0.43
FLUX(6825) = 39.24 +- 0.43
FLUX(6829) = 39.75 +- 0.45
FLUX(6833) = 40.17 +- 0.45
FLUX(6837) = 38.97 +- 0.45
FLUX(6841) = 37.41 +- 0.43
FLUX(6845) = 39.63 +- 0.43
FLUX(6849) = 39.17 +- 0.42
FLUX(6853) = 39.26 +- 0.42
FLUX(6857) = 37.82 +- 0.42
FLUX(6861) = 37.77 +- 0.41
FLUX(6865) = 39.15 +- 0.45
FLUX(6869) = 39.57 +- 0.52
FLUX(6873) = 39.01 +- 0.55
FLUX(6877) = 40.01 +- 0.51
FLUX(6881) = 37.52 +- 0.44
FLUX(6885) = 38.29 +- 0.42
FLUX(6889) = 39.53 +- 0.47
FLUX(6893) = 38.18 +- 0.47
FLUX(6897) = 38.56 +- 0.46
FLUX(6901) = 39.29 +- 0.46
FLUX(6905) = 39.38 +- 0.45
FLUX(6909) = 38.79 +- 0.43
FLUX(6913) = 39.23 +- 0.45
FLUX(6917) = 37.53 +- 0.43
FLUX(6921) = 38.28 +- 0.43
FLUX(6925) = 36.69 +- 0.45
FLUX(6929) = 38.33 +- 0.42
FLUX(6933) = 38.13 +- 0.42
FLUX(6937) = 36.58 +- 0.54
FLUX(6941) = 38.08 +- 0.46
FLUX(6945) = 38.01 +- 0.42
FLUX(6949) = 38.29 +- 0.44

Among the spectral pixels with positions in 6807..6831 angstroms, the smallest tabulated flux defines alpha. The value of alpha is 39.08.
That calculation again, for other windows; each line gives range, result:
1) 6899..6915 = 38.79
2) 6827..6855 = 37.41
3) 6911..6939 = 36.58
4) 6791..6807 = 39.02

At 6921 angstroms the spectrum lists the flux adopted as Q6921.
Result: 38.28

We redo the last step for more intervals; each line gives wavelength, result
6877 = 40.01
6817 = 39.47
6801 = 39.47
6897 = 38.56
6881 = 37.52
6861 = 37.77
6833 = 40.17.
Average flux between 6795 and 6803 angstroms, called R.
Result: 39.3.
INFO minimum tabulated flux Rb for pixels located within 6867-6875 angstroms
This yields 39.01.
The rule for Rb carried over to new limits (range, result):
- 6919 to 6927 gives 36.69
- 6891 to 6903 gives 38.18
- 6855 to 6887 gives 37.52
